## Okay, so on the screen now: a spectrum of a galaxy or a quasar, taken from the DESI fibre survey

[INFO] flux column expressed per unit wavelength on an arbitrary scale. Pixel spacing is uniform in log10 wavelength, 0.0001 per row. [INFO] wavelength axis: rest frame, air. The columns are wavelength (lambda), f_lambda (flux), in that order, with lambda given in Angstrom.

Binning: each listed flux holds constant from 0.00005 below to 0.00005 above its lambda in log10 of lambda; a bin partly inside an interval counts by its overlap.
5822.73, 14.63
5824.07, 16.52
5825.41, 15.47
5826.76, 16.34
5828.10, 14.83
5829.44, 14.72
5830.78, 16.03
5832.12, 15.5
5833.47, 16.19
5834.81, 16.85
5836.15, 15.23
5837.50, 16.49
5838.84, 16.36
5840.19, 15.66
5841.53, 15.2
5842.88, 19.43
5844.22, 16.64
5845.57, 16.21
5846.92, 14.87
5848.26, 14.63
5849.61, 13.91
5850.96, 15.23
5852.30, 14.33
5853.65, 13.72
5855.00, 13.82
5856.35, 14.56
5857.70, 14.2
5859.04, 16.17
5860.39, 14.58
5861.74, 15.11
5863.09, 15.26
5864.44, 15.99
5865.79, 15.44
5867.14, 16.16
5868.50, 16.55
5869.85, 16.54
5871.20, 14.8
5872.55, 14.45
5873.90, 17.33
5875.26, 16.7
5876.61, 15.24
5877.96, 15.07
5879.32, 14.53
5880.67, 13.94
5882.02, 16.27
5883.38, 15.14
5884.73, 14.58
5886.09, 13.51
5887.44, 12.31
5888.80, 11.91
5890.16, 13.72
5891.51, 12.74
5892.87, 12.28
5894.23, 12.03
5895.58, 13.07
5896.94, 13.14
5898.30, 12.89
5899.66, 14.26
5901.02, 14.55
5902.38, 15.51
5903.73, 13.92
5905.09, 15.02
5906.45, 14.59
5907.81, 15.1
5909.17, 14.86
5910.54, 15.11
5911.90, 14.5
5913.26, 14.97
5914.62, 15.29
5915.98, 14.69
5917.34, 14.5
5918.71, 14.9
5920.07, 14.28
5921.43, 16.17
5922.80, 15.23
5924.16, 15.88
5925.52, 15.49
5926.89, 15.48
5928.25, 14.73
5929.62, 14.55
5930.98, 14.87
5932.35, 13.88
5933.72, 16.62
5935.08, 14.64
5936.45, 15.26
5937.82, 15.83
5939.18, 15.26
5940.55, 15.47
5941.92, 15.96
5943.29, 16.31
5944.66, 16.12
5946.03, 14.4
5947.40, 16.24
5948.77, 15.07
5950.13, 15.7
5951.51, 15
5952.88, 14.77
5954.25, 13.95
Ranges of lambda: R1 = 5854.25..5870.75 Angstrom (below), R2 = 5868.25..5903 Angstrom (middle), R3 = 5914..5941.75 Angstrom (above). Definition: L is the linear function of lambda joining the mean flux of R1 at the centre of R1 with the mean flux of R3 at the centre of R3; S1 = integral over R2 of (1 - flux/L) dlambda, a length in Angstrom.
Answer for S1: 2.2 Angstrom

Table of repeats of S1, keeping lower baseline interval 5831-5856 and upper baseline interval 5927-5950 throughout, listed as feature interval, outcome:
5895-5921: 1.5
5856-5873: 0.1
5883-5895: 1.8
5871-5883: 0.1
